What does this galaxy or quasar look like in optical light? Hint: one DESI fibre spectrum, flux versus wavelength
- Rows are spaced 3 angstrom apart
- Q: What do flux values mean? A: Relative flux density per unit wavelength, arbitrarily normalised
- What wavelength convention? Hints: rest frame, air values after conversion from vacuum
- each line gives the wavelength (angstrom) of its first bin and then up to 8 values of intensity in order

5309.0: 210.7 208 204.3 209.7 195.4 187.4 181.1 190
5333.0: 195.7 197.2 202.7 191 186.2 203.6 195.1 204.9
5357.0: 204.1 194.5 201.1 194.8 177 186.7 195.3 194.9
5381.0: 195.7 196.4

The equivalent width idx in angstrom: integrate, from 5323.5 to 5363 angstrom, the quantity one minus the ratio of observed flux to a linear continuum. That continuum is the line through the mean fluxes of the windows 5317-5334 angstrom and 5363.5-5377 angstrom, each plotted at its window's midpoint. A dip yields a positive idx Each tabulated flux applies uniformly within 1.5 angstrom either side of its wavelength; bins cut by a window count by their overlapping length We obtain -0.8 angstrom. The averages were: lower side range 193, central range 195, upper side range 190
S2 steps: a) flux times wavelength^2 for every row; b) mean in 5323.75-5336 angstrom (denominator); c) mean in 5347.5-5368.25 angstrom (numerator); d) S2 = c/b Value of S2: 1.1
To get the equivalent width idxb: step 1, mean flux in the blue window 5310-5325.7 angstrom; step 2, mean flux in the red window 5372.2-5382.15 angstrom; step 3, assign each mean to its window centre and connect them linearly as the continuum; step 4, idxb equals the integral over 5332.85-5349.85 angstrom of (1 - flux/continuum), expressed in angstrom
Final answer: 0.2 angstrom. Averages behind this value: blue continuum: 201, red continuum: 194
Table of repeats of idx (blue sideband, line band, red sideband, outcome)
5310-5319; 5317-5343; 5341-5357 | 1.09 angstrom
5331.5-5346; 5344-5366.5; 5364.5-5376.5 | -0.82 angstrom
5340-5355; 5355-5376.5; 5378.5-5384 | 0.25 angstrom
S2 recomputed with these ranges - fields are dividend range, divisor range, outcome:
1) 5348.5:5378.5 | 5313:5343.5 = 1.01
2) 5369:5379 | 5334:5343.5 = 0.98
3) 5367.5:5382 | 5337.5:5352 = 0.98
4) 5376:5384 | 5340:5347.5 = 1.03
